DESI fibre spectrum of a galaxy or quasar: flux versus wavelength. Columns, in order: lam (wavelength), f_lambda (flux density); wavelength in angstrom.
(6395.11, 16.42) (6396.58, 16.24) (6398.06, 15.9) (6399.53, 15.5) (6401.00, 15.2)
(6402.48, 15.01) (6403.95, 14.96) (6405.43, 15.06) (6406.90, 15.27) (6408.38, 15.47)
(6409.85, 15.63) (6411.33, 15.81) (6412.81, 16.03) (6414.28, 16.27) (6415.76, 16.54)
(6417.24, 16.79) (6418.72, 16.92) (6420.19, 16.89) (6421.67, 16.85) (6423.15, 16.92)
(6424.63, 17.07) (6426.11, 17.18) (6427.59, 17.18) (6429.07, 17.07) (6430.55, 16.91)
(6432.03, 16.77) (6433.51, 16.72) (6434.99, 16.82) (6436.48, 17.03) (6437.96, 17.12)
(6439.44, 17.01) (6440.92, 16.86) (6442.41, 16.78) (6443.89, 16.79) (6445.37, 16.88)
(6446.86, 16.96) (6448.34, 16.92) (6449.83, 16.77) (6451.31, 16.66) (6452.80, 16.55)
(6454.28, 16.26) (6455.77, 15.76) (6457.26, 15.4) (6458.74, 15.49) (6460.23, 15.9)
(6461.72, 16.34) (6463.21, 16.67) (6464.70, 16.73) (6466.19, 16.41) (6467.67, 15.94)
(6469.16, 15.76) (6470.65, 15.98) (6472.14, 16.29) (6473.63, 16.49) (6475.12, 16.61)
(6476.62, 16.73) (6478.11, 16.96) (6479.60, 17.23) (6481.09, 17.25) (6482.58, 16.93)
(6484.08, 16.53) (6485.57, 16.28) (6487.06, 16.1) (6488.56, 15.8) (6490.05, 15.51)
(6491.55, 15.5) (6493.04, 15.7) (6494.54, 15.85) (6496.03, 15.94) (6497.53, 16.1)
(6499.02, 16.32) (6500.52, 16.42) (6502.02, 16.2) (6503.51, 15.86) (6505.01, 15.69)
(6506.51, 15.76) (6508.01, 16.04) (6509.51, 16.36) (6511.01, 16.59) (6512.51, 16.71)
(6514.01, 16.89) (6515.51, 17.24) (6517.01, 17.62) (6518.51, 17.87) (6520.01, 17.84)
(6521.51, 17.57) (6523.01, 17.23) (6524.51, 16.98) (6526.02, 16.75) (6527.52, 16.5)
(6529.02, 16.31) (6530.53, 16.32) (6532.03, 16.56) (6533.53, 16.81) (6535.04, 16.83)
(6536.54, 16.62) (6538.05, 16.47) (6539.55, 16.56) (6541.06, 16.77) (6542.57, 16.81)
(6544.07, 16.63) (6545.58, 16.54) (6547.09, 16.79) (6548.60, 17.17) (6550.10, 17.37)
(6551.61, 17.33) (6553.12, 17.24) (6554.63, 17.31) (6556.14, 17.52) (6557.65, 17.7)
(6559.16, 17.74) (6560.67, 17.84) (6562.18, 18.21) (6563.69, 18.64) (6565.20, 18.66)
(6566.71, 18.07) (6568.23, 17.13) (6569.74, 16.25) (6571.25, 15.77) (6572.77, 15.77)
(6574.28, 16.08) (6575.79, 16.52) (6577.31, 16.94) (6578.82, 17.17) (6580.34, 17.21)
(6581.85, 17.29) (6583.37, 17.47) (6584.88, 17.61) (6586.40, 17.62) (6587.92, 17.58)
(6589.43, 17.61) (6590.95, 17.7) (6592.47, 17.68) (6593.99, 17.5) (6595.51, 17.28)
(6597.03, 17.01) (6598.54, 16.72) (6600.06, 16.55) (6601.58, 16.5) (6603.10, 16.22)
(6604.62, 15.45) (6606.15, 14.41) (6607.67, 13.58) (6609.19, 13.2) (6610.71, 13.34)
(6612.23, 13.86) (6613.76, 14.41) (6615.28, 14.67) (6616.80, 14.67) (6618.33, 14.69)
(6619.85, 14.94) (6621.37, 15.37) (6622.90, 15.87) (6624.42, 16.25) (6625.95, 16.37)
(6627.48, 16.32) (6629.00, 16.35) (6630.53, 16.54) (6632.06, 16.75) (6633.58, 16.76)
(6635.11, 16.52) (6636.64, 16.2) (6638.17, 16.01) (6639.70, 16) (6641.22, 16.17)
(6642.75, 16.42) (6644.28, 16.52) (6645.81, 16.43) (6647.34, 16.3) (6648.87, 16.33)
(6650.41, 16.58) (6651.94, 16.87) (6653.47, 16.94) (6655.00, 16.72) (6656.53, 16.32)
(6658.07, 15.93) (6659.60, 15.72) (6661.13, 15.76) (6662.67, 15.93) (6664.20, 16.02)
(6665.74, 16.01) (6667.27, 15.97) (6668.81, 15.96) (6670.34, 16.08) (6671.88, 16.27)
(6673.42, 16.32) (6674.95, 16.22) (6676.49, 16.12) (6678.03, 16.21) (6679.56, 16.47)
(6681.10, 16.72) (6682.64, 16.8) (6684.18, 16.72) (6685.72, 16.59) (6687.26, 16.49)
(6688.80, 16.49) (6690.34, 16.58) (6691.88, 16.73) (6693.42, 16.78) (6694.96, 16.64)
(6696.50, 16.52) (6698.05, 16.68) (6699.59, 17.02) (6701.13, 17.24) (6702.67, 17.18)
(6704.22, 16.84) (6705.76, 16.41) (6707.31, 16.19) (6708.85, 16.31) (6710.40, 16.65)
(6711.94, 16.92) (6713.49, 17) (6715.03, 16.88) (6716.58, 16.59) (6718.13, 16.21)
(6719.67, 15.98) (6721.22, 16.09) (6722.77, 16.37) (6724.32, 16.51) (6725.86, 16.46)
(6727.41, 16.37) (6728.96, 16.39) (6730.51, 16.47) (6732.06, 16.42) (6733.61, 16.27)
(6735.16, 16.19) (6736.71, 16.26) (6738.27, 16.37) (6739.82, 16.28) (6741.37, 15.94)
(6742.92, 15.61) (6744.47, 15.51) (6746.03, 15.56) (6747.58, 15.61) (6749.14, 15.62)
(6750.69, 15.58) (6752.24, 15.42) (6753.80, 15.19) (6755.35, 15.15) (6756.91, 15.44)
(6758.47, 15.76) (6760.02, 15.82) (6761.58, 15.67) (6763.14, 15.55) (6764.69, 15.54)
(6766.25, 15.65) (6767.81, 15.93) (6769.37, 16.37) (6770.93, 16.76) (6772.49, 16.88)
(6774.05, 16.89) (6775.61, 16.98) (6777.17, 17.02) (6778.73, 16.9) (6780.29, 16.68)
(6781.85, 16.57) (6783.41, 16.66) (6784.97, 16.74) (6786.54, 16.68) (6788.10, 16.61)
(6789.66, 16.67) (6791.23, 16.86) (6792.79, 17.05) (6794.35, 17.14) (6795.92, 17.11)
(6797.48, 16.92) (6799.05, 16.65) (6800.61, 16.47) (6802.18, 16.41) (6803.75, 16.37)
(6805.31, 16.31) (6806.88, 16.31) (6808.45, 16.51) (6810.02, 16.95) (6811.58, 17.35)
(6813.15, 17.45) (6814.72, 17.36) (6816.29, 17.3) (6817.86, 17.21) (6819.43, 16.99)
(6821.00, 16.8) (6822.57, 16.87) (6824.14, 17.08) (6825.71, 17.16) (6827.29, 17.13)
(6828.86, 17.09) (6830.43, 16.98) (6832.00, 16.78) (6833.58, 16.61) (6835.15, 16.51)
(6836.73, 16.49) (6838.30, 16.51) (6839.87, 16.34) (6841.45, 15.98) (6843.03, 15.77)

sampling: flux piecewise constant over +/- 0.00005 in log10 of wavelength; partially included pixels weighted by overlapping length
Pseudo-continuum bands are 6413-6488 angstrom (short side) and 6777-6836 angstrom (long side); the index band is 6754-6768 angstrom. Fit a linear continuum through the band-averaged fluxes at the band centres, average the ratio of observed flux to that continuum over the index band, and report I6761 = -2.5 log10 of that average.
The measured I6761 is 0.08 mag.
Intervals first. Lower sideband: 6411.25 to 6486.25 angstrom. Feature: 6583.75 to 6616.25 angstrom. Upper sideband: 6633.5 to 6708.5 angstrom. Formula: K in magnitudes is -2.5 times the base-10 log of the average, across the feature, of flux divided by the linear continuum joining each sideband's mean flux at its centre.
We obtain 0.03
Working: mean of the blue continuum 16.6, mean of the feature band 16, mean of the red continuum 16.4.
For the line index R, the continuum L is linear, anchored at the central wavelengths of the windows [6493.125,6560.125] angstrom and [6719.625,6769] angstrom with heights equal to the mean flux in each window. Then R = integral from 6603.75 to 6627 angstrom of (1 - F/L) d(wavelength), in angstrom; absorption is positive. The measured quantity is 2.3 angstrom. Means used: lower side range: 16.8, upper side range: 15.9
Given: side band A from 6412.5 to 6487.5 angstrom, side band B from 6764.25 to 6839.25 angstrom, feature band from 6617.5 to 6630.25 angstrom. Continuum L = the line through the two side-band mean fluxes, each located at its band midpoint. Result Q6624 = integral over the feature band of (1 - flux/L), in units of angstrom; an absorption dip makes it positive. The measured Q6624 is 0.7 angstrom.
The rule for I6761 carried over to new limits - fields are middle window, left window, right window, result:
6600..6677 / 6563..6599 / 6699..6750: 0.069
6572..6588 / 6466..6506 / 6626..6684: -0.047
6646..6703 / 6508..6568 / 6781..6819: 0.035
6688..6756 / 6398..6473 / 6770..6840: 0.027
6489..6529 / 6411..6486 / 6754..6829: 0.008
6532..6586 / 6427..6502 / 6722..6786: -0.049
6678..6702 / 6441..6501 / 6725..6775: -0.042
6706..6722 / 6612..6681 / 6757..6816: -0.011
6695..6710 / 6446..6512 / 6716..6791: -0.033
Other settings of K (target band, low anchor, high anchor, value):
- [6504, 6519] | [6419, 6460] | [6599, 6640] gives -0.03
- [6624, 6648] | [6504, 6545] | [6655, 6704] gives 0.01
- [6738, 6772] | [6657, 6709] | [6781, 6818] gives 0.06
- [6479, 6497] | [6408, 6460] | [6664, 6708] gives 0.02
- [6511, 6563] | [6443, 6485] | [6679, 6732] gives -0.04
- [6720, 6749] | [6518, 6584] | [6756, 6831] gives 0.04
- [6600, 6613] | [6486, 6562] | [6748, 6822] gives 0.13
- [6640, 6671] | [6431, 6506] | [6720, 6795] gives 0.00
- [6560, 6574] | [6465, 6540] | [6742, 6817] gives -0.05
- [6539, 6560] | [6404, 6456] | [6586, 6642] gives -0.06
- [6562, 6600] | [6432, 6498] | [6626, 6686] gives -0.06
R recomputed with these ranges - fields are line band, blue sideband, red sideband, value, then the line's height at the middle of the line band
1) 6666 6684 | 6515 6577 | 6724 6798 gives 0.31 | 16.6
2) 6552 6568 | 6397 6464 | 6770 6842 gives -1.29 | 16.5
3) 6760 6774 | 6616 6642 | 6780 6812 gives 0.43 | 16.6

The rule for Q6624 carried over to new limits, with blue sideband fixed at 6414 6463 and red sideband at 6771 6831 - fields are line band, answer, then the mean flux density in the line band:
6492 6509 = 0.7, 16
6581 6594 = -0.6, 17.6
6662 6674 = 0.5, 16.1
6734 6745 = 0.5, 16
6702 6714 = 0.1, 16.7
